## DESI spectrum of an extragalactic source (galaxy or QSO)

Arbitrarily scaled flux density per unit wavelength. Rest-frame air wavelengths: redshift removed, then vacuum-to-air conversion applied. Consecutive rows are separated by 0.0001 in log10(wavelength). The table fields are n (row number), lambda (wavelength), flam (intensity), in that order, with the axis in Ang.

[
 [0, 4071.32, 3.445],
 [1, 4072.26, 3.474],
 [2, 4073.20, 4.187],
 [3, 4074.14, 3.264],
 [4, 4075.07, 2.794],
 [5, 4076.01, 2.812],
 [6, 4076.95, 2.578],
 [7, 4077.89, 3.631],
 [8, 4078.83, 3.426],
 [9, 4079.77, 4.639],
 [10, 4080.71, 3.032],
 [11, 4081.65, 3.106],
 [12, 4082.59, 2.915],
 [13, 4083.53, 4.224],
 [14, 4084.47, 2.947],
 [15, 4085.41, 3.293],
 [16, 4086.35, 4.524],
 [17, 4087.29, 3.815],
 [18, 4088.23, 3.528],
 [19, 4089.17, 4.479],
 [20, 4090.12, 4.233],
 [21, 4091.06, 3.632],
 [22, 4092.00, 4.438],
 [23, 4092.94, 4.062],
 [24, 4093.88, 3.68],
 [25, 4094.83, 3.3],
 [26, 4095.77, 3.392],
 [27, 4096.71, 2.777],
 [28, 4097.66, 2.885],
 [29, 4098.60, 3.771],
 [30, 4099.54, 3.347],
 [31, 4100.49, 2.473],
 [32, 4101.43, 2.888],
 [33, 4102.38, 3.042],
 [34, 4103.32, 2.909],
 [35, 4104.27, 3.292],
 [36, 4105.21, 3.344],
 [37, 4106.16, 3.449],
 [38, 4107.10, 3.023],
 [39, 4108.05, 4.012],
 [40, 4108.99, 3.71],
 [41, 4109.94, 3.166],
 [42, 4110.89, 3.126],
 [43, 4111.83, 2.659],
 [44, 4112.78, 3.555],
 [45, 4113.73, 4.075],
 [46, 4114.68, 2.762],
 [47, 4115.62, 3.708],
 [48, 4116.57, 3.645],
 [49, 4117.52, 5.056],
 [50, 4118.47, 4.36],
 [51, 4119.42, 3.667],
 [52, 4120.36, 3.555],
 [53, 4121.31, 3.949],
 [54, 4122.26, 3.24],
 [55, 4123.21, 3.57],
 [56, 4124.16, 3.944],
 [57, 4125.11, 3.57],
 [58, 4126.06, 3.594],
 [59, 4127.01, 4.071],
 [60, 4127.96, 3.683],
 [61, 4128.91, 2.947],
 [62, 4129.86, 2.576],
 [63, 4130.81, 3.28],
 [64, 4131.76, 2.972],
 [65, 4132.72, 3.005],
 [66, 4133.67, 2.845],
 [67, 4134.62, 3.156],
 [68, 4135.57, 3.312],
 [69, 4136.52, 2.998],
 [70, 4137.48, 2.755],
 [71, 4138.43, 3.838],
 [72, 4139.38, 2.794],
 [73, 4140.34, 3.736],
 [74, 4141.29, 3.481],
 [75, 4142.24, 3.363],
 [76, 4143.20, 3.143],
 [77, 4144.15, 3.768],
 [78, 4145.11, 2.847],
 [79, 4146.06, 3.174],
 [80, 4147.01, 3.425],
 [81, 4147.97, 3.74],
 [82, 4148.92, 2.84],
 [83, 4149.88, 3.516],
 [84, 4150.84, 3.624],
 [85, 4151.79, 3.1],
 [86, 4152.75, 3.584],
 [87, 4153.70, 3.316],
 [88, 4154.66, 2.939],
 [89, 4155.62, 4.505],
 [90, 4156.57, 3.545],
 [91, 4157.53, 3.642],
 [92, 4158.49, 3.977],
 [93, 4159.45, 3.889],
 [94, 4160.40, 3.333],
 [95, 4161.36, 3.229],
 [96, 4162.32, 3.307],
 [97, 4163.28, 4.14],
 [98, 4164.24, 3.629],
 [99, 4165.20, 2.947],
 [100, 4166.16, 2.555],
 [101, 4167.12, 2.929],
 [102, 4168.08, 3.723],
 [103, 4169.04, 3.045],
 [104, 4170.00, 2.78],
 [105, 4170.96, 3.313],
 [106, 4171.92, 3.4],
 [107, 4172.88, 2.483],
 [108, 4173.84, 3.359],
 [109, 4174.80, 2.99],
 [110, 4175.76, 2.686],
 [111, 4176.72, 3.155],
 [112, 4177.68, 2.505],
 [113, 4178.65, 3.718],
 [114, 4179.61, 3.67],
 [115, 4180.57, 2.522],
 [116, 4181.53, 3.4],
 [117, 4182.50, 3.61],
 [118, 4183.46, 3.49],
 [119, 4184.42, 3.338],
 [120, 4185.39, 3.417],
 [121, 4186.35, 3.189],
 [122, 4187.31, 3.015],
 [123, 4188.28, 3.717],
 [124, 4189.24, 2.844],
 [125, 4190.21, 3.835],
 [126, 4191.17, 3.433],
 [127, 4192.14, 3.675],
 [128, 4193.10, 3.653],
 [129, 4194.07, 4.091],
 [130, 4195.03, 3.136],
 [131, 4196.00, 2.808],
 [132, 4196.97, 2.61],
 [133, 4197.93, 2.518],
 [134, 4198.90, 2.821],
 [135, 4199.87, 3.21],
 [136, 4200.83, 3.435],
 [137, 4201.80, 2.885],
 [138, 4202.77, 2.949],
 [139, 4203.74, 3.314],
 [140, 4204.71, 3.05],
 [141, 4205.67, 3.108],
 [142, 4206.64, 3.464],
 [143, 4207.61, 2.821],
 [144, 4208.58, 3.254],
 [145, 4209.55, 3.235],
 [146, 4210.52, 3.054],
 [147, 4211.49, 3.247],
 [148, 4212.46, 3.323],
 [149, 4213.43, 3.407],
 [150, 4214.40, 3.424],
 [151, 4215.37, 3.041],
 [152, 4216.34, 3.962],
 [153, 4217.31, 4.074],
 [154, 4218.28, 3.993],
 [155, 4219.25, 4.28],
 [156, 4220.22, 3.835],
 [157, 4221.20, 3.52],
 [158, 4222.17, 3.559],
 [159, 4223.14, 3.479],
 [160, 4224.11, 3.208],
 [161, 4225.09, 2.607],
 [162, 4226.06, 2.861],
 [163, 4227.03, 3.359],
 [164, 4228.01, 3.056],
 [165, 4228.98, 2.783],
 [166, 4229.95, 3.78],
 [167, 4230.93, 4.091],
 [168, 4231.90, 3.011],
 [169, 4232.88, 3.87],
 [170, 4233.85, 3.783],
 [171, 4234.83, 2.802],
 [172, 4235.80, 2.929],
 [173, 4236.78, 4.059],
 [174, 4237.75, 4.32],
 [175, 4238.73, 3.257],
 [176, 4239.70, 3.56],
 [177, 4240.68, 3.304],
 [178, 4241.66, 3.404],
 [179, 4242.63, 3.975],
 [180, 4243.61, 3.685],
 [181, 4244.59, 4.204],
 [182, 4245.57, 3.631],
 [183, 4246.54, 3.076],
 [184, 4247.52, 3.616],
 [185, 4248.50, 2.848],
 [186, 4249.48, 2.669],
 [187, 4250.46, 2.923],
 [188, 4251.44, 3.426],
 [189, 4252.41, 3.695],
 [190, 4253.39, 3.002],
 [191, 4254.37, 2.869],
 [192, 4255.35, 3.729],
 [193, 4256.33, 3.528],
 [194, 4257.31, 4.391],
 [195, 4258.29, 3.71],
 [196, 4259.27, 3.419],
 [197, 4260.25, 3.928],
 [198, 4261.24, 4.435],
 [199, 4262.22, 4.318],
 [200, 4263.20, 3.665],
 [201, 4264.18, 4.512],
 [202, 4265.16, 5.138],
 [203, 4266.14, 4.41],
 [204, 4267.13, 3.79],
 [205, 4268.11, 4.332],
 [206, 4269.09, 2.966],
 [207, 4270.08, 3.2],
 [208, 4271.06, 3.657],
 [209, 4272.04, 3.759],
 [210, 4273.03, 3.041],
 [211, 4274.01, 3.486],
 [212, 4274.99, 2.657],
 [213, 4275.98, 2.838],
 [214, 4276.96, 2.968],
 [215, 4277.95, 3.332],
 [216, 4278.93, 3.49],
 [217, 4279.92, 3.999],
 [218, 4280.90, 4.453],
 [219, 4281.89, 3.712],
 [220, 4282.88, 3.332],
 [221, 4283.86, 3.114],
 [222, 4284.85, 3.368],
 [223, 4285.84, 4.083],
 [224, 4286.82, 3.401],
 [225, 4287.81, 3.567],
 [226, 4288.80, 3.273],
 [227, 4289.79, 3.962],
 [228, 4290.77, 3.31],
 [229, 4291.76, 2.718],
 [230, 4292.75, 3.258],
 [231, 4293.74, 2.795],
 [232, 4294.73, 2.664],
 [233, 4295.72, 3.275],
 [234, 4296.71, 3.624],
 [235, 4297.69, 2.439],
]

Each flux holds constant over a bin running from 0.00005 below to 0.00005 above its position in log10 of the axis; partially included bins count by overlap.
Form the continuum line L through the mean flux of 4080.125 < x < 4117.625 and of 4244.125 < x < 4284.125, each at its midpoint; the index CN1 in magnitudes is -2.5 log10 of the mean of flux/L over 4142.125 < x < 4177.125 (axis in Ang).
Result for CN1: 0.061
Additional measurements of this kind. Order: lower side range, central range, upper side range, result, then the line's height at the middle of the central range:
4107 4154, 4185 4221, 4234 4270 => 0.07 mag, 3.56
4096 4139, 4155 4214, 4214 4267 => 0.07 mag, 3.49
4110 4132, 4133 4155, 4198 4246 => 0.08 mag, 3.51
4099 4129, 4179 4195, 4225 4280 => 0.03 mag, 3.51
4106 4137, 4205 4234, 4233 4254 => 0.01 mag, 3.45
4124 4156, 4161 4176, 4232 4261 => 0.07 mag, 3.37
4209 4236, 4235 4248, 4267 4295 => -0.06 mag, 3.41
